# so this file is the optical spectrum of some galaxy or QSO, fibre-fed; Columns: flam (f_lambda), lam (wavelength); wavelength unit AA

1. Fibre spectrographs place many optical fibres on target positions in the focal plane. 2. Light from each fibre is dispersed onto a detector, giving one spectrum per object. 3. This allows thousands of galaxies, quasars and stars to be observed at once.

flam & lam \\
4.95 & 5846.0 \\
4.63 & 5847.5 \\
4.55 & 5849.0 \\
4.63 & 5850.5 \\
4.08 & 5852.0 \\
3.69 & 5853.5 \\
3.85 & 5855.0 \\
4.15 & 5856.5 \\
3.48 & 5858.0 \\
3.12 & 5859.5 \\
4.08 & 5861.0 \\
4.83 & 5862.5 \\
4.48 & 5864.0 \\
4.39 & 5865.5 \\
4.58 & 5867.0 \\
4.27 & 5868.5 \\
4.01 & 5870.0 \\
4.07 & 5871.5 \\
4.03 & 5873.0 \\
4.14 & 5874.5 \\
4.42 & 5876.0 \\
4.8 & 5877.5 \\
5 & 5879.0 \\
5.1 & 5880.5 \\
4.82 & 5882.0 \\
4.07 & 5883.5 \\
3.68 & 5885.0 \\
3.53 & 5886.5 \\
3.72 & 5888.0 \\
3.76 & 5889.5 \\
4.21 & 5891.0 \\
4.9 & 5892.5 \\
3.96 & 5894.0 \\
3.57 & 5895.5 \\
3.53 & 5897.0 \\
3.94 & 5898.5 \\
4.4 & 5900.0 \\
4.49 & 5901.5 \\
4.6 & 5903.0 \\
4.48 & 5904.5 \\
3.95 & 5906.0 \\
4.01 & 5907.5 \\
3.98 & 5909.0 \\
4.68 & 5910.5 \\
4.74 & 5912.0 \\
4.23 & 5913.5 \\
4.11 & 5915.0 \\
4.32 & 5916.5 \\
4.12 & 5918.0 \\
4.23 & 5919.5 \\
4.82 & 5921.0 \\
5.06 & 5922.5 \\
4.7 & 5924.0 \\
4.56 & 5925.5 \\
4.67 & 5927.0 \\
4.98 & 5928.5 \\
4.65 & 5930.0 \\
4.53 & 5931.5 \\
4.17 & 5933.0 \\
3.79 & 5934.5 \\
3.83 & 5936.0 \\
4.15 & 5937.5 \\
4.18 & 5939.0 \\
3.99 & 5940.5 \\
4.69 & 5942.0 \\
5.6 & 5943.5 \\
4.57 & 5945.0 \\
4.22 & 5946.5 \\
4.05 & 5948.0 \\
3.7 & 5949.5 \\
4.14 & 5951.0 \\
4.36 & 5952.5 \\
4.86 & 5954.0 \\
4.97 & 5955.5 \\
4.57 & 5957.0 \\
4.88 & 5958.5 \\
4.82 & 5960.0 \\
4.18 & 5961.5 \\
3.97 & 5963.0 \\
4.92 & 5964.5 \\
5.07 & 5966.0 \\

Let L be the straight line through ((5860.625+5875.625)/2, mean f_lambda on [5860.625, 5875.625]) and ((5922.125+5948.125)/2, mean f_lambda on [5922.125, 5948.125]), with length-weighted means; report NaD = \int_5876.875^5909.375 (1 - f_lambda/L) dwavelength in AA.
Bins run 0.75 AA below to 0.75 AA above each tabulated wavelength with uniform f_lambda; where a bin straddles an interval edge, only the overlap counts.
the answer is 1.2 AA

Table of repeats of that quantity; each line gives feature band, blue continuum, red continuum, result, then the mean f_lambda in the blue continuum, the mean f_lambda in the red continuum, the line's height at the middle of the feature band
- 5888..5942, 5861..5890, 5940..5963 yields 1.3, 4.3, 4.49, 4.4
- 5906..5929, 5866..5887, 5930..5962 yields -0.4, 4.33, 4.4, 4.37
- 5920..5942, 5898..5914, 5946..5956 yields -0.6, 4.33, 4.32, 4.32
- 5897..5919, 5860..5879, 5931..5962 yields 0.6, 4.35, 4.39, 4.37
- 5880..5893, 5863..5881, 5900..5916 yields 0.7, 4.44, 4.33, 4.39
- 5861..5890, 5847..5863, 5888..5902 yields -1.6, 4.08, 4.06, 4.07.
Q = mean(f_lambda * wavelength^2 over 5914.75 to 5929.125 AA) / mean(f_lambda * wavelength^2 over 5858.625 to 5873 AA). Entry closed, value 1.11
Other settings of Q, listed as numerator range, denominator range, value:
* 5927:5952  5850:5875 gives 1.08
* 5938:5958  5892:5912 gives 1.08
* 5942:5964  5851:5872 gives 1.14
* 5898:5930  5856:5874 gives 1.09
